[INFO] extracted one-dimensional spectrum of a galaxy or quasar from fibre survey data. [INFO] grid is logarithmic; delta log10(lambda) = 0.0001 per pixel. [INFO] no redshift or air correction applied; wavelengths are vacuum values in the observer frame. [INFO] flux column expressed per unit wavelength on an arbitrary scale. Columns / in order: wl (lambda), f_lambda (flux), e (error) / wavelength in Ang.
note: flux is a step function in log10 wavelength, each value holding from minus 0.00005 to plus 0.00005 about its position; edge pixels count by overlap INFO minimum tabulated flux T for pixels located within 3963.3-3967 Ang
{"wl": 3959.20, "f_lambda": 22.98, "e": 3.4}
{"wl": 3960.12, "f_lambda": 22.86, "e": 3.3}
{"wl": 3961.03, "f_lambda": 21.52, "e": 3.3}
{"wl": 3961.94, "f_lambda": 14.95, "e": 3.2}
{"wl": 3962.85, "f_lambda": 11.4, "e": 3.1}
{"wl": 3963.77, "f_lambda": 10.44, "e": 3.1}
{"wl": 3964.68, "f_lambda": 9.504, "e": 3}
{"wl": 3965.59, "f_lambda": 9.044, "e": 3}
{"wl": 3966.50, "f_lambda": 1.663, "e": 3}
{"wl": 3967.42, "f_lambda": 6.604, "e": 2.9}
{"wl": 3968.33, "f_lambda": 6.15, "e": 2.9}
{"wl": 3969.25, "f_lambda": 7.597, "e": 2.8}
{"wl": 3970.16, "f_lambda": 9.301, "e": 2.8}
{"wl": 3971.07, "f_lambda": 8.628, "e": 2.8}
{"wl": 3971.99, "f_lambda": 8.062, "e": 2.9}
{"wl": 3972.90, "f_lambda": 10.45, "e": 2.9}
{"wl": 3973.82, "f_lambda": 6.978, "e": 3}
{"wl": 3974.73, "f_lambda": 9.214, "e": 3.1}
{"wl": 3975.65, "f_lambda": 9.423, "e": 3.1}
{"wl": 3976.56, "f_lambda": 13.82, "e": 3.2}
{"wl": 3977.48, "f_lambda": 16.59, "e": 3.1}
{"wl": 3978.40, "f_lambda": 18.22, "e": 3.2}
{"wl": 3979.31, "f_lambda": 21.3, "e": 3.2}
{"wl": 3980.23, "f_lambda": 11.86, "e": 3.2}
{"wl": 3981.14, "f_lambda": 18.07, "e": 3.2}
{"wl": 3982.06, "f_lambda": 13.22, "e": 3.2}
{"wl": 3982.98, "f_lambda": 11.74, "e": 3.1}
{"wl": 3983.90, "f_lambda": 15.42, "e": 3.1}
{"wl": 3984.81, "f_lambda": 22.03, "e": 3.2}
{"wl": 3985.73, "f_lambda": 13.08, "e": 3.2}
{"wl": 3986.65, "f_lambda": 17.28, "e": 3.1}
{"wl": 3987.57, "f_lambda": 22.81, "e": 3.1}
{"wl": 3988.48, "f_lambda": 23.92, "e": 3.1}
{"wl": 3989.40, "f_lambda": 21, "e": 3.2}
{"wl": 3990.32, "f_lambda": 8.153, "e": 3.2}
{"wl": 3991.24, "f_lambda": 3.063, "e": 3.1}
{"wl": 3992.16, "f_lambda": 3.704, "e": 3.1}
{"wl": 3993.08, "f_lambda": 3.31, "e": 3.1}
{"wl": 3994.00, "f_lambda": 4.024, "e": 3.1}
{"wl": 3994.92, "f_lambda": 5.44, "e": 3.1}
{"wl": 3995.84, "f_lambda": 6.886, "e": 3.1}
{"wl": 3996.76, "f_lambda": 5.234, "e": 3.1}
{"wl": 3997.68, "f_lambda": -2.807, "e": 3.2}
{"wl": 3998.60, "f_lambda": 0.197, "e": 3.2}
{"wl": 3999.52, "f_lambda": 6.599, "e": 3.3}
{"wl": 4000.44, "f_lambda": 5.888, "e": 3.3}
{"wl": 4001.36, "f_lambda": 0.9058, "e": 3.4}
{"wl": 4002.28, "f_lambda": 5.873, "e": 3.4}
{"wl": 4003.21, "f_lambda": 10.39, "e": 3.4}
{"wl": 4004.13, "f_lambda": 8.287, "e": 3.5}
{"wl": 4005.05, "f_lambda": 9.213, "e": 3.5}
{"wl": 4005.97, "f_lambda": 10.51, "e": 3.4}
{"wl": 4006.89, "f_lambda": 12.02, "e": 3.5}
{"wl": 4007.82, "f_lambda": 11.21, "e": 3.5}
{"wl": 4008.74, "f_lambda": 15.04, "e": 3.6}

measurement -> 1.663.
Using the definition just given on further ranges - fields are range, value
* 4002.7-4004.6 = 8.287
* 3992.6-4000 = -2.807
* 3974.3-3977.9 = 9.214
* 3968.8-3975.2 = 6.978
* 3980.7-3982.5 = 13.22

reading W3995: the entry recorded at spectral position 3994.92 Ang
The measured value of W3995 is 5.44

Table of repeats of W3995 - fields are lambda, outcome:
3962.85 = 11.4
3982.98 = 11.74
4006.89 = 12.02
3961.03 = 21.52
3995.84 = 6.886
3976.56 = 13.82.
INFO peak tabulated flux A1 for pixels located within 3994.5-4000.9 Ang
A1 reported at 6.886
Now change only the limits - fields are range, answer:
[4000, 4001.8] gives 5.888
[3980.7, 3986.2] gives 22.03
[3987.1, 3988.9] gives 23.92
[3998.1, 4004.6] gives 10.39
